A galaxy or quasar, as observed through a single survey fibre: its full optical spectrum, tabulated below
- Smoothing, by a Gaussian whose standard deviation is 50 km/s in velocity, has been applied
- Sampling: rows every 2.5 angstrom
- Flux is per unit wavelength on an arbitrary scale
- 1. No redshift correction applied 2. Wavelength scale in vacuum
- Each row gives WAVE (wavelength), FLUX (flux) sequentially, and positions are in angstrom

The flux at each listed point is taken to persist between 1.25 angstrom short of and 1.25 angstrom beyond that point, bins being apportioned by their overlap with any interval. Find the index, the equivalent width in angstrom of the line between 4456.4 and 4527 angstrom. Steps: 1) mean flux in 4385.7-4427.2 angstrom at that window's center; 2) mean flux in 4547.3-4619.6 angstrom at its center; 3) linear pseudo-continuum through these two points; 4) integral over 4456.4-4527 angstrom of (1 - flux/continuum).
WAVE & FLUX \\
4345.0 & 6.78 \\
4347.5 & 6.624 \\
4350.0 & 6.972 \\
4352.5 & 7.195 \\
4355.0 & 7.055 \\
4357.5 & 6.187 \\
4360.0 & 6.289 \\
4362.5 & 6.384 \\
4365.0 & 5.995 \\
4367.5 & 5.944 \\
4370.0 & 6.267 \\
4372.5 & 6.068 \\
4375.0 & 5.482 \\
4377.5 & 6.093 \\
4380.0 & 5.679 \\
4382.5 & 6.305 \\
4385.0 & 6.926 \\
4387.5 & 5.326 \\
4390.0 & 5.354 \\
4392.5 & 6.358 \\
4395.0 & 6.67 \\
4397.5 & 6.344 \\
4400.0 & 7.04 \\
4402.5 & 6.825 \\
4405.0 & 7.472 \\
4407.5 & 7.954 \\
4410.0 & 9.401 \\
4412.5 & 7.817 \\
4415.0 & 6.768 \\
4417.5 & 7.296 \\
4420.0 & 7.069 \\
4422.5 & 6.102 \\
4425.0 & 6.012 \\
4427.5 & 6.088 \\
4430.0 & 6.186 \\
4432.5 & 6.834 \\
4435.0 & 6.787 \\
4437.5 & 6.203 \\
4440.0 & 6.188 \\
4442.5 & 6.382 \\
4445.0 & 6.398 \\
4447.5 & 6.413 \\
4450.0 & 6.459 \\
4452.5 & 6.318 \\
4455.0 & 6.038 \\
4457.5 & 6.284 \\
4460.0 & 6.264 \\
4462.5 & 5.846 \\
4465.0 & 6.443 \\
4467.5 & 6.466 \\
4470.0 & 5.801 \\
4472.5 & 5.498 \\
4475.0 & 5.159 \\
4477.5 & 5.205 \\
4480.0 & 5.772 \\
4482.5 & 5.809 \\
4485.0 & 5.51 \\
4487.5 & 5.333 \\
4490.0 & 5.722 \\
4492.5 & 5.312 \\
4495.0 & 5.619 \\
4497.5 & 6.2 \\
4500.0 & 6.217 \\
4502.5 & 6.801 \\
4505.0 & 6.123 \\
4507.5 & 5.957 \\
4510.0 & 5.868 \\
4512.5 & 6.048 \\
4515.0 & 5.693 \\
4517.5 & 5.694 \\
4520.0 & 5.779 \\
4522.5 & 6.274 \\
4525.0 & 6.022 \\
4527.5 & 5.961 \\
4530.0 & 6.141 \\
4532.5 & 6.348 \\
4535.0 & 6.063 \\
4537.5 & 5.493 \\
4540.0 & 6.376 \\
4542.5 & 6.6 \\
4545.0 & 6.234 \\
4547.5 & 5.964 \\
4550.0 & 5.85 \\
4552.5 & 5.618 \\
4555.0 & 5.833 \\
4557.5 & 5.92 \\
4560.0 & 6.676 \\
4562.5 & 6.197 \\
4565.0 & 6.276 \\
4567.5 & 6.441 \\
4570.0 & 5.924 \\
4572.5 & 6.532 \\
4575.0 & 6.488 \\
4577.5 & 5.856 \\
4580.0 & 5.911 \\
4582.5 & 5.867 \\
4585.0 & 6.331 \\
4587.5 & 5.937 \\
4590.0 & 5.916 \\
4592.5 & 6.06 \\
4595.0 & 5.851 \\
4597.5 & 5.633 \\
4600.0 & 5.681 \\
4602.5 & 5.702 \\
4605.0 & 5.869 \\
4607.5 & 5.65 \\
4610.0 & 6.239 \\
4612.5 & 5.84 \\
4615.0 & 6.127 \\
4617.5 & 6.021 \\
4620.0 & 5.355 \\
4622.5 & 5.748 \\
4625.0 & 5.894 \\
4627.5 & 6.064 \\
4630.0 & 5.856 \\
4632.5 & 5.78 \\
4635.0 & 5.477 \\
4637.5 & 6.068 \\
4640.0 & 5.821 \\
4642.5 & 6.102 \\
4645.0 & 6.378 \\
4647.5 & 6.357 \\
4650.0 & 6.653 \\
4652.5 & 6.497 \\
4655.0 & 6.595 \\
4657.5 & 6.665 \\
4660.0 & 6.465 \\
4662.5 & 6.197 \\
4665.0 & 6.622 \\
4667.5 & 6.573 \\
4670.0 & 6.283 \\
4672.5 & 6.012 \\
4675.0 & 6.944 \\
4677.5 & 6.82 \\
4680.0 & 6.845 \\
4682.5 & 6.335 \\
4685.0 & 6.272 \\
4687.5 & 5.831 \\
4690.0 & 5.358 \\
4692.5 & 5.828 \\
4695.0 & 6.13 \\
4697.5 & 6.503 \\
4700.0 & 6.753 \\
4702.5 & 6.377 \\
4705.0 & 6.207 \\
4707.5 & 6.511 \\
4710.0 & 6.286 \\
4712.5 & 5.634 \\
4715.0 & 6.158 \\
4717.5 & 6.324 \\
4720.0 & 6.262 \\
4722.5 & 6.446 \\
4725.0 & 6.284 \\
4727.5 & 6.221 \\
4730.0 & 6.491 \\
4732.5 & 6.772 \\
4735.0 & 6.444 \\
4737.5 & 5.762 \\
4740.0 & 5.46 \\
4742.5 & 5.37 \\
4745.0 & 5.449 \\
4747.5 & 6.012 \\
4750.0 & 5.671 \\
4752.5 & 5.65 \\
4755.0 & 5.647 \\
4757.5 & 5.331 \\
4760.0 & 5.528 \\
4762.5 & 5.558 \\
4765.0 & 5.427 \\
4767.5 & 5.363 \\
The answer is 6.1 angstrom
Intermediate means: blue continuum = 6.85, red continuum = 6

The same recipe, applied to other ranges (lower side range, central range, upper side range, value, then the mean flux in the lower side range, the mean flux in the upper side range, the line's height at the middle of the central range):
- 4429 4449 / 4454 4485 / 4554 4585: 2.4 angstrom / 6.43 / 6.17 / 6.37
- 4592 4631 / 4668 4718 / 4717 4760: -3.0 angstrom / 5.85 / 5.96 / 5.92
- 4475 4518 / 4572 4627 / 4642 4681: 2.8 angstrom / 5.8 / 6.51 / 6.24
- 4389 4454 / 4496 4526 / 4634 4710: 2.4 angstrom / 6.72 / 6.32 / 6.58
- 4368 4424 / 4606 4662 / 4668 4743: 2.3 angstrom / 6.65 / 6.24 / 6.34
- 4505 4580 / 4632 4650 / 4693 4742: 0.3 angstrom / 6.07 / 6.24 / 6.17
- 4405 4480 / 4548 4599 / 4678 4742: 2.4 angstrom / 6.48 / 6.22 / 6.35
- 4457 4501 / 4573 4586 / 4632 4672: -0.1 angstrom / 5.79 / 6.29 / 6.08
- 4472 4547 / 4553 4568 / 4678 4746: -0.5 angstrom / 5.9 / 6.17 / 5.97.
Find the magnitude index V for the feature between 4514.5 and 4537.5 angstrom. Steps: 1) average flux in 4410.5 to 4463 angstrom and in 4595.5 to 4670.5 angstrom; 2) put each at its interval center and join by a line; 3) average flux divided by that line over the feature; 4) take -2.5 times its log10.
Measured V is 0.06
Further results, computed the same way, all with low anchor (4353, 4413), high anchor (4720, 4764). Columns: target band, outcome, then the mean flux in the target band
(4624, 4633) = 0.035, 5.91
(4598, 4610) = 0.068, 5.77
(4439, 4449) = 0.014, 6.35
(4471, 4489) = 0.164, 5.48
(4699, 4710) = -0.083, 6.44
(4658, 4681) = -0.087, 6.53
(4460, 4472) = 0.049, 6.11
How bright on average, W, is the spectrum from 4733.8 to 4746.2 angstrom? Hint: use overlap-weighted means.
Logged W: 5.69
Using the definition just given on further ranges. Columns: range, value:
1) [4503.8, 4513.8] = 6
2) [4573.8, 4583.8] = 6.03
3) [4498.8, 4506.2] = 6.38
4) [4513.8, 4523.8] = 5.86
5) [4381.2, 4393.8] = 6.05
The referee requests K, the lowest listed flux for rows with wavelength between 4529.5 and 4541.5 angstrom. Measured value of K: 5.493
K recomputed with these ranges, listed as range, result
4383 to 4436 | 5.326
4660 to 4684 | 6.012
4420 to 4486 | 5.159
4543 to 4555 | 5.618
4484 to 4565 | 5.312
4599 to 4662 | 5.355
